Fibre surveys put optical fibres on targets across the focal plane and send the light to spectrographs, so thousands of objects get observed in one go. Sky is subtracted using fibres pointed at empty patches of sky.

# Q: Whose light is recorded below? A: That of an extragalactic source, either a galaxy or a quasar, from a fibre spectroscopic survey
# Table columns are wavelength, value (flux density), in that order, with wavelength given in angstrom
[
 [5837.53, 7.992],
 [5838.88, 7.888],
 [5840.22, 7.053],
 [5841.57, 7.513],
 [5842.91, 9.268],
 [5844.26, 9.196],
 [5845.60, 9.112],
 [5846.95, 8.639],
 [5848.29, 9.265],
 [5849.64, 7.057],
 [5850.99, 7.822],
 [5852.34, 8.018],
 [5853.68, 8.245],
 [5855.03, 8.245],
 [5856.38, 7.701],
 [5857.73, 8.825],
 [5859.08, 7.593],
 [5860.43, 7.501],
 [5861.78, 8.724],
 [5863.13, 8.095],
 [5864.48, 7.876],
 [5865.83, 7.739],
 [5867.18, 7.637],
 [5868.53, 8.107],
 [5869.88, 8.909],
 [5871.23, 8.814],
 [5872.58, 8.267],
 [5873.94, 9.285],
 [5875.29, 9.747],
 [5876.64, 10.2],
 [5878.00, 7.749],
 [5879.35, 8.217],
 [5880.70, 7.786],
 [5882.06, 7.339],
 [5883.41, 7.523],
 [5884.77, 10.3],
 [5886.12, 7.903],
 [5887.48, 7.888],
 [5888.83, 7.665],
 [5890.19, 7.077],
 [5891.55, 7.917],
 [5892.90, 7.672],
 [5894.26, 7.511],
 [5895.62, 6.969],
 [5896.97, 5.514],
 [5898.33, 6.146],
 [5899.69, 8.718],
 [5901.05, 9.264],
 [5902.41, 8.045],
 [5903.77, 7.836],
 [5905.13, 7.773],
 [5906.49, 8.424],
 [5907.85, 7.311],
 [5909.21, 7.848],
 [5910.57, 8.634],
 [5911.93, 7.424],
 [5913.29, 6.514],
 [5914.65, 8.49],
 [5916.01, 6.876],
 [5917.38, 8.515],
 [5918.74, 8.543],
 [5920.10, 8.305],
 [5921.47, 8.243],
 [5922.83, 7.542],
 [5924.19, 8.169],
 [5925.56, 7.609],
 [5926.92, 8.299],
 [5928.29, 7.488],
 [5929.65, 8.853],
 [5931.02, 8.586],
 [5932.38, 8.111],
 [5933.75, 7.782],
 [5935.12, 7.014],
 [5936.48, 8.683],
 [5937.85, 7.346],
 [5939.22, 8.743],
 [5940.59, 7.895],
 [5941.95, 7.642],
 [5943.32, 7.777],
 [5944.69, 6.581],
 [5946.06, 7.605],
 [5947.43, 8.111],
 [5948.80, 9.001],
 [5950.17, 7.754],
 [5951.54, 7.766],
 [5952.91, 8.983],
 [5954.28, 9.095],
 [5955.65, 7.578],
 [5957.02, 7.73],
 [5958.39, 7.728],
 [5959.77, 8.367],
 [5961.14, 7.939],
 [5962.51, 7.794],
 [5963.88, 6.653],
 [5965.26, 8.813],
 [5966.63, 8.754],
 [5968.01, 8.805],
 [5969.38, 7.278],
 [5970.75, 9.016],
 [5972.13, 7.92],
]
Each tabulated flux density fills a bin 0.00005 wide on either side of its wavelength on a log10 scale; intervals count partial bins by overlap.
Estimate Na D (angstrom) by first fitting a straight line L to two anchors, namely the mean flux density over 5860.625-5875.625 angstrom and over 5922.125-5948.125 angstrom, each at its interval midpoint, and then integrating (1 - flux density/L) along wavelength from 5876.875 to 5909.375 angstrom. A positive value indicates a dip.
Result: 1.7 angstrom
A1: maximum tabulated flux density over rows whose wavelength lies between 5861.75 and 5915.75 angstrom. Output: 10.3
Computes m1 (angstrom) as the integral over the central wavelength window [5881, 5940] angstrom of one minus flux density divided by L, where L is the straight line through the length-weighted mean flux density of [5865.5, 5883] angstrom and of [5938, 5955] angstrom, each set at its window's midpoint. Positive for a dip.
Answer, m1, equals 2.7 angstrom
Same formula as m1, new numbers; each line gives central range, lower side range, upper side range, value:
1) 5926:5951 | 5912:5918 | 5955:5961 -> -0.7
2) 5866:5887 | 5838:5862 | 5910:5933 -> -1.0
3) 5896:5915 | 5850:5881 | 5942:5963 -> 1.1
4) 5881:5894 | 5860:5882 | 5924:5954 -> 0.6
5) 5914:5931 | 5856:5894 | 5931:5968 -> 0.0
